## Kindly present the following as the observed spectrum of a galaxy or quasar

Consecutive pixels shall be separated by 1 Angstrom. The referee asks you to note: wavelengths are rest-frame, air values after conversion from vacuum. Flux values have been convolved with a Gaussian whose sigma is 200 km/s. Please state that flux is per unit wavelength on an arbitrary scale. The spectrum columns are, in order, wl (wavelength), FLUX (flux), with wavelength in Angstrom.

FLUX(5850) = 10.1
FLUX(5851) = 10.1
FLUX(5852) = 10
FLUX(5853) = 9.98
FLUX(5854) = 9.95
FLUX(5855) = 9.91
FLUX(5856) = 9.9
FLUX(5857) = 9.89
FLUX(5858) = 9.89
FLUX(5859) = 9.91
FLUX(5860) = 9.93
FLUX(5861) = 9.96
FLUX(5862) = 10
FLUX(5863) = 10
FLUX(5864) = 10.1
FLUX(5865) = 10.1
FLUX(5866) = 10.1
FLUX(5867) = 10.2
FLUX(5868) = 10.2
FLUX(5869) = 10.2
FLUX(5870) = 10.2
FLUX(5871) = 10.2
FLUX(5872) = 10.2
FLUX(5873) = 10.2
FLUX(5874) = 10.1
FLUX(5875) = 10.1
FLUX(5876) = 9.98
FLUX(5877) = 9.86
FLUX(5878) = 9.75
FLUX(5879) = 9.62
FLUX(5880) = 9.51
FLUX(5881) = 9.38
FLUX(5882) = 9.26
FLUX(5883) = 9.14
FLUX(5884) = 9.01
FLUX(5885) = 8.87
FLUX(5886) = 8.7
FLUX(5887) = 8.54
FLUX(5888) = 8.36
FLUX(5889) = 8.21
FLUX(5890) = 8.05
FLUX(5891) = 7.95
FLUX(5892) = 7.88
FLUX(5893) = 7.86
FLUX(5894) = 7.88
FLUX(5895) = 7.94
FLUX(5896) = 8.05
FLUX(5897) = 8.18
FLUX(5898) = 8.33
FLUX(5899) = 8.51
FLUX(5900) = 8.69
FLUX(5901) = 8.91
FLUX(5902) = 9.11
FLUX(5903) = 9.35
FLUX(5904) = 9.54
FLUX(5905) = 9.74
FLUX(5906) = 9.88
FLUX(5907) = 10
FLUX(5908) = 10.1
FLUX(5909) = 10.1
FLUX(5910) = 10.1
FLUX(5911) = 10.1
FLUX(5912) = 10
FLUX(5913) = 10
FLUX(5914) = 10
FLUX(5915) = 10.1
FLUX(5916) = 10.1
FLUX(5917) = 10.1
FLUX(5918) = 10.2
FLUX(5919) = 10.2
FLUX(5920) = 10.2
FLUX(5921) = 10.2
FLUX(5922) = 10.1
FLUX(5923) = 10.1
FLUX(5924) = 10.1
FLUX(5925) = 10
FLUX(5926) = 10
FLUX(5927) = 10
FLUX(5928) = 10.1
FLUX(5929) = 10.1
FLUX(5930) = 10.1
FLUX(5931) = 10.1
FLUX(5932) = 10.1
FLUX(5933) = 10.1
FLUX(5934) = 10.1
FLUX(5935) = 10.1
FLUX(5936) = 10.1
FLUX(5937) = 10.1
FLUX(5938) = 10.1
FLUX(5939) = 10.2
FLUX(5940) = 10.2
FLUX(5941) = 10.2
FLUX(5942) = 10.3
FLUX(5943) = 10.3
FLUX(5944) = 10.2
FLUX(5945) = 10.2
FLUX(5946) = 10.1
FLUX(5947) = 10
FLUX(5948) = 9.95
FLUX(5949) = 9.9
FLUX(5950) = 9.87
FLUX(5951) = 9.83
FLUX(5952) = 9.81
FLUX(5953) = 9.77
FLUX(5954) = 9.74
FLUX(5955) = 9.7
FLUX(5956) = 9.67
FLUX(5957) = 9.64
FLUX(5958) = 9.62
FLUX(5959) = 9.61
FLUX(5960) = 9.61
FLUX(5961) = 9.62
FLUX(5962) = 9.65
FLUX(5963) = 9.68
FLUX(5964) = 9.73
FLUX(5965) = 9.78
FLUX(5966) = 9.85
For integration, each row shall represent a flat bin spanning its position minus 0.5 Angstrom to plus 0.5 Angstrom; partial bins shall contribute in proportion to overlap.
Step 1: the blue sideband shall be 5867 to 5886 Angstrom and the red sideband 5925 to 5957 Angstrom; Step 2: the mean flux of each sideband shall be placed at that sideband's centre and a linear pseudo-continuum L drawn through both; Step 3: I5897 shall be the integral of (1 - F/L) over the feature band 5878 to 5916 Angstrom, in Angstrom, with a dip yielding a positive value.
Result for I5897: 2.9 Angstrom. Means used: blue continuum 9.75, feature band 9.08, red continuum 10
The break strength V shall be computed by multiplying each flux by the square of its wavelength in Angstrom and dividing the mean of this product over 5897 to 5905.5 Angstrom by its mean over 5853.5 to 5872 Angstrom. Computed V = 0.9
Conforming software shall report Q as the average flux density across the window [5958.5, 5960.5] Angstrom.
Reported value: 9.61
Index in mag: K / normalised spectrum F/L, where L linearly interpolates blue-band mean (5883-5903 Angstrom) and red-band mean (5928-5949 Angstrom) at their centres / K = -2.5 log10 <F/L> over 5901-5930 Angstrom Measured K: -0.081 mag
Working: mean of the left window 8.41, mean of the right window 10.1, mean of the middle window 9.97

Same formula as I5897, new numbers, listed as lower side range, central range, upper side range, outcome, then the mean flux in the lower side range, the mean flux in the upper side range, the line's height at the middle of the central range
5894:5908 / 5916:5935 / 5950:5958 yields -1.6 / 8.94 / 9.74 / 9.31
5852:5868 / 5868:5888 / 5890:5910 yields -0.2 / 9.99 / 8.85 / 9.48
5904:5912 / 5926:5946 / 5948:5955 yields -0.5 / 9.97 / 9.82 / 9.88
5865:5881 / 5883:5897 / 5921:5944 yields 2.5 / 10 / 10.1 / 10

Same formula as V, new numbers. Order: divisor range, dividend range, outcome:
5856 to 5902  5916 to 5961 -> 1.10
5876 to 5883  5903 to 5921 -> 1.06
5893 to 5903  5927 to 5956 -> 1.21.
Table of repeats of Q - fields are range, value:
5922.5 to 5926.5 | 10.1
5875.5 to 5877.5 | 9.92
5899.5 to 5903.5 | 9.02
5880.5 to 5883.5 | 9.26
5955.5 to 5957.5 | 9.66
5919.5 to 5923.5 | 10.1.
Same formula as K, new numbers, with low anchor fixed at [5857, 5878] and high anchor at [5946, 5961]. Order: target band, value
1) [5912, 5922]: -0.024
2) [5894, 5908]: 0.115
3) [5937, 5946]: -0.042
